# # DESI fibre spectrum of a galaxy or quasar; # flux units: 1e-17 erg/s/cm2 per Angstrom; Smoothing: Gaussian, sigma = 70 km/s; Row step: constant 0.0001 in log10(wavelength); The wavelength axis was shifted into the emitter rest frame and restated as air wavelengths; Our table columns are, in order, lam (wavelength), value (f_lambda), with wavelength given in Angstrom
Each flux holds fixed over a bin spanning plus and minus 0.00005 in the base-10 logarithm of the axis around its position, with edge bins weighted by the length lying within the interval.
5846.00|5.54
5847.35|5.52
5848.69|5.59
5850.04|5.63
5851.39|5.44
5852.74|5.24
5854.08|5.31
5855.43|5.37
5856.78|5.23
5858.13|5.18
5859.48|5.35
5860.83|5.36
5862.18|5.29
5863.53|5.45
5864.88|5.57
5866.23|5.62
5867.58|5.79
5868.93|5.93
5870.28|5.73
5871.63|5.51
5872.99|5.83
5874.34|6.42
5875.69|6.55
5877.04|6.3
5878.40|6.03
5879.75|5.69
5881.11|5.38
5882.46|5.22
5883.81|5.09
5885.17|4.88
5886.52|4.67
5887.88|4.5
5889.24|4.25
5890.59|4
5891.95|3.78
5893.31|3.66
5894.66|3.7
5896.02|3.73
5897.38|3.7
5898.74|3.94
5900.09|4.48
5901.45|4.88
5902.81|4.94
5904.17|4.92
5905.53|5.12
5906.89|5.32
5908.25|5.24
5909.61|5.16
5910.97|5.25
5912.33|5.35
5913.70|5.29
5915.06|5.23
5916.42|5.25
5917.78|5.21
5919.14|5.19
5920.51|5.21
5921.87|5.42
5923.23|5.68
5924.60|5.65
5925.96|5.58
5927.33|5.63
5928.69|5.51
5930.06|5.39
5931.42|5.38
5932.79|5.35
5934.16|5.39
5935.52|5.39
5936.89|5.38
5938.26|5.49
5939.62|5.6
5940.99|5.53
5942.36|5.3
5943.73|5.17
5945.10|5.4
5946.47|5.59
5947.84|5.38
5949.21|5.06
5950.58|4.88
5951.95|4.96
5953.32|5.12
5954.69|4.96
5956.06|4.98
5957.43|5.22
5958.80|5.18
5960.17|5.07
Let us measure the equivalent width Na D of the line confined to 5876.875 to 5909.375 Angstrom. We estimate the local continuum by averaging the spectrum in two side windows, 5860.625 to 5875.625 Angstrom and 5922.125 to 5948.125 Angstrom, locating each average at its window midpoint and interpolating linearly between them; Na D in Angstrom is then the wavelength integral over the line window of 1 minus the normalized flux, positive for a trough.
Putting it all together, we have 5.33 Angstrom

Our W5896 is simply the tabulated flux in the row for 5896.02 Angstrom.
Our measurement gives 3.73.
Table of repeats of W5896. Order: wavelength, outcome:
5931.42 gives 5.38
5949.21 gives 5.06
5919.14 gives 5.19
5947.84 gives 5.38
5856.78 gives 5.23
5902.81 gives 4.94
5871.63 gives 5.51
